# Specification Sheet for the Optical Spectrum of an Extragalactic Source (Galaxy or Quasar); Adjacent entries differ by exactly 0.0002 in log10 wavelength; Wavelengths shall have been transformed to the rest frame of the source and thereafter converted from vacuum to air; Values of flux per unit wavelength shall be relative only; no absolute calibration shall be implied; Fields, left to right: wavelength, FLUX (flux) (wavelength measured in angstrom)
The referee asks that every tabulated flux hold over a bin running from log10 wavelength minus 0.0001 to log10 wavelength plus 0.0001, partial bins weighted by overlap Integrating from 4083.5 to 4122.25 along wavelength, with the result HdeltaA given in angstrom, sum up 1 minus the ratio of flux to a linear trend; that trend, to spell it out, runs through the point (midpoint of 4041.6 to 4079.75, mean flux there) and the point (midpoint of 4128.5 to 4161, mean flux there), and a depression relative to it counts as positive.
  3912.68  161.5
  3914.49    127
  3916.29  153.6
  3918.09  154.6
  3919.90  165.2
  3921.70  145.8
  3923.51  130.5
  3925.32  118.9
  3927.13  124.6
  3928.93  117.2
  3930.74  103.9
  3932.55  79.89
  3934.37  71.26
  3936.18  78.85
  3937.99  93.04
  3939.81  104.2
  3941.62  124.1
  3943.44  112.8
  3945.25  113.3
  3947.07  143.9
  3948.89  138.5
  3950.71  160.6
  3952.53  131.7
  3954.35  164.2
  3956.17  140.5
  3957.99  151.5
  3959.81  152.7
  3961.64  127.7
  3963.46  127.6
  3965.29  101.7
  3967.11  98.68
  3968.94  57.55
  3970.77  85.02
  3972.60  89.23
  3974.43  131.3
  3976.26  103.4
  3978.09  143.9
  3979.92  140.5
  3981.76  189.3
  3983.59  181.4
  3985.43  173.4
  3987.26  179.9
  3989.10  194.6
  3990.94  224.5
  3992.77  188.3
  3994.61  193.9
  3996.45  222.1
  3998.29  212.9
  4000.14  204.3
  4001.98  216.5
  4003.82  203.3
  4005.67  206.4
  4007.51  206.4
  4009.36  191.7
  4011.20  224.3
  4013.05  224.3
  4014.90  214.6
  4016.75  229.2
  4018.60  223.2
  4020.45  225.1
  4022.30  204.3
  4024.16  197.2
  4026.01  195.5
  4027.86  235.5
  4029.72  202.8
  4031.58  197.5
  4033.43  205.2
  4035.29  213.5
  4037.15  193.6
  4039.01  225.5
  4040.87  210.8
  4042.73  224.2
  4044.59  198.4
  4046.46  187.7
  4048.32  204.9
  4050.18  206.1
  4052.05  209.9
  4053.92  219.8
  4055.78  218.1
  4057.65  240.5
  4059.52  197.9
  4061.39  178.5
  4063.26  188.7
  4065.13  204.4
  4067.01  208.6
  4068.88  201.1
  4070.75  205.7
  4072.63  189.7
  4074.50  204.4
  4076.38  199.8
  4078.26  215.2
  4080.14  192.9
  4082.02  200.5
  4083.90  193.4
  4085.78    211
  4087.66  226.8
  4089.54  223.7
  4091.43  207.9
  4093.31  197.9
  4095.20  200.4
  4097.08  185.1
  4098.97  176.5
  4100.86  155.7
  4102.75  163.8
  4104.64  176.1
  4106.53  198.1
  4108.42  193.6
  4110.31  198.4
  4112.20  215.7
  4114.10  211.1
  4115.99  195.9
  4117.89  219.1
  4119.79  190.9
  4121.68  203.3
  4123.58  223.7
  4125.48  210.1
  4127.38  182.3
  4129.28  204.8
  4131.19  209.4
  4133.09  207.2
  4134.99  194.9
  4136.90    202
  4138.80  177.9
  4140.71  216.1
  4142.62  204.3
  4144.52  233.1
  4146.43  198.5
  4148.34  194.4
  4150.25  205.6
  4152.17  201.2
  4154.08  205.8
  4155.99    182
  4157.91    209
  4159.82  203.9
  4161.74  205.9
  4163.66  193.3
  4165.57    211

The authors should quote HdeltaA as 1.3 angstrom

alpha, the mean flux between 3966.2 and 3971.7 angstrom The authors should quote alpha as 80.4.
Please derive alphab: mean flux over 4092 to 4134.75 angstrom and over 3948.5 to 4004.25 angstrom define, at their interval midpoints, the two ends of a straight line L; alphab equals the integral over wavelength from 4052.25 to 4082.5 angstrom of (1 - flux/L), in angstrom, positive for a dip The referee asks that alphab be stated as -3.6 angstrom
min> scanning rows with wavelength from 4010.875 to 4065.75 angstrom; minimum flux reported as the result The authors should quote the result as 178.5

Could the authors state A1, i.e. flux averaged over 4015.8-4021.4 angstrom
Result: 226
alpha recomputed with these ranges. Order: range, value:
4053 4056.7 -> 219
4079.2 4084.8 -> 196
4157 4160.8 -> 206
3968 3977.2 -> 93.4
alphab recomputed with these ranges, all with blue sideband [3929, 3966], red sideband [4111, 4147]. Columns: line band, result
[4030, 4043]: -3.7 angstrom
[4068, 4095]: -3.2 angstrom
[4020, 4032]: -3.8 angstrom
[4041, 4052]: -2.5 angstrom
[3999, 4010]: -4.3 angstrom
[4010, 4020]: -4.6 angstrom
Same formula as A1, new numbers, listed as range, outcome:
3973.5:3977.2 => 117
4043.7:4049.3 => 197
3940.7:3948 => 124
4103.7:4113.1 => 196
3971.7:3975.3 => 110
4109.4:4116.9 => 205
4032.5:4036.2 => 210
